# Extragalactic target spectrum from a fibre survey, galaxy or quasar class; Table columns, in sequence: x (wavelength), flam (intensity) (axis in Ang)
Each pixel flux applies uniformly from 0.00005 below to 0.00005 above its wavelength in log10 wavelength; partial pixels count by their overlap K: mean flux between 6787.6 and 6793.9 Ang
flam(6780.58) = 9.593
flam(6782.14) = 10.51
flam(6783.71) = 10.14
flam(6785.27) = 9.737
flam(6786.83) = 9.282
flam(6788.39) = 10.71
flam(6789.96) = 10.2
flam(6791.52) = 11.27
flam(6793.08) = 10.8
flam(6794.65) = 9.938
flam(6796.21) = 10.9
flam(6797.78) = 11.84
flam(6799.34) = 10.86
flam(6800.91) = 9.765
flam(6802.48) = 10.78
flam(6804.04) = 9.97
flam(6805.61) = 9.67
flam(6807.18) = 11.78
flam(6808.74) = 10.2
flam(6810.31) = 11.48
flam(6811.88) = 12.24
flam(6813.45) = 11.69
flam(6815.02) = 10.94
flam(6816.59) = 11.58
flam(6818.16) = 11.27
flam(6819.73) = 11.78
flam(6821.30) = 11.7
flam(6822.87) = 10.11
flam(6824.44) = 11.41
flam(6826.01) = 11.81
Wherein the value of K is 10.7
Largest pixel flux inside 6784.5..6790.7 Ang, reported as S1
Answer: 10.71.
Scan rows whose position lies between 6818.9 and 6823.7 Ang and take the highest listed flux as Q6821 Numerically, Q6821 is 11.78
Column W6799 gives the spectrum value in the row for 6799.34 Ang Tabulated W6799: 10.86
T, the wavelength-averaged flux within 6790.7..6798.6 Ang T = 11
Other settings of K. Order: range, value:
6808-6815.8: 11.3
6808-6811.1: 10.8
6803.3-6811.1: 10.6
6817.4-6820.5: 11.5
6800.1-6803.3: 10.3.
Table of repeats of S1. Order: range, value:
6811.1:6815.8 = 12.24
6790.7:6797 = 11.27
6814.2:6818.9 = 11.58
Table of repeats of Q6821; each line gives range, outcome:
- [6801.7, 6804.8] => 10.78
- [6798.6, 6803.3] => 10.86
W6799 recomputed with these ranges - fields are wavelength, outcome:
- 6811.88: 12.24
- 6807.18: 11.78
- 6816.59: 11.58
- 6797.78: 11.84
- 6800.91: 9.765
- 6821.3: 11.7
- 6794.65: 9.938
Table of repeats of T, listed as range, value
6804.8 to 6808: 10.7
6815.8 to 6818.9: 11.4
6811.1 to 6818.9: 11.5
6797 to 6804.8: 10.6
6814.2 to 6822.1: 11.5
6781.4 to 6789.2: 10.1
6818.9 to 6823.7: 11.2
